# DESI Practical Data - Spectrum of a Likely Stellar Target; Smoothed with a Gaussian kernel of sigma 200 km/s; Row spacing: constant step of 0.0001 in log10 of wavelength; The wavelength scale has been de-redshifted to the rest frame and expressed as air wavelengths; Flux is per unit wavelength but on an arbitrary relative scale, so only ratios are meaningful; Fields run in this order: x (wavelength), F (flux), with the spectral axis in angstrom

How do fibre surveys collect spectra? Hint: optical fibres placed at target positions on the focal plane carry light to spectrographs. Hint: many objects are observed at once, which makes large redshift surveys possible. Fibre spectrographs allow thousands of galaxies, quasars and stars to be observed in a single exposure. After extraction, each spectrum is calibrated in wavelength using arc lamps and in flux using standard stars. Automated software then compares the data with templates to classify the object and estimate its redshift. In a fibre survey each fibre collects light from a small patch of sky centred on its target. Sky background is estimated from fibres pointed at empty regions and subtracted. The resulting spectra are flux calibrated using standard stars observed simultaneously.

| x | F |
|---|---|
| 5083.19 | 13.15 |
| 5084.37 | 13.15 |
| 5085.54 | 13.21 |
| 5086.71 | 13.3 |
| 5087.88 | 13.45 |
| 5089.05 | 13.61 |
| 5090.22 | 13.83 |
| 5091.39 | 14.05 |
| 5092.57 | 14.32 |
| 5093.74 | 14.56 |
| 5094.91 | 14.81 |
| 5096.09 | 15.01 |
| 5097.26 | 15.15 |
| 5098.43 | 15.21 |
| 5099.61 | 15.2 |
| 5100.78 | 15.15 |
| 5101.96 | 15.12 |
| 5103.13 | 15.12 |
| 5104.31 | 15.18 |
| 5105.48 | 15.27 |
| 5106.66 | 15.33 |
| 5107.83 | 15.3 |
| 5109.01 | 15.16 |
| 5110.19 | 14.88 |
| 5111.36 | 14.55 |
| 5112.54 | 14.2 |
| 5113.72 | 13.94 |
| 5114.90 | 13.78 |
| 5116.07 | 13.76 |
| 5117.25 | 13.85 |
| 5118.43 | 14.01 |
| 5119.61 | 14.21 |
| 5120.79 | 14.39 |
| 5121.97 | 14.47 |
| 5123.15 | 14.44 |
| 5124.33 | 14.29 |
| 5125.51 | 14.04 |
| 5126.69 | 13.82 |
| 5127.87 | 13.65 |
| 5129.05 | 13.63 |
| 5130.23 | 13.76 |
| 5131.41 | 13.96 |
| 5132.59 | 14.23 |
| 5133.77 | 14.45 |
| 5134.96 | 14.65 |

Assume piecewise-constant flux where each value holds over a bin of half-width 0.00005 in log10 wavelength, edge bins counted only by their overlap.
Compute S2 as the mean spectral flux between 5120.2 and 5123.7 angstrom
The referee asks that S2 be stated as 14.4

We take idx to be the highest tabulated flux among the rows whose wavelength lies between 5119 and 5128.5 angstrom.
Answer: 14.47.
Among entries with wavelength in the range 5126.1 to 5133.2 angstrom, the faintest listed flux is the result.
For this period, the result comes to 13.63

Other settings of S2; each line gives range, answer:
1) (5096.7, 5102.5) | 15.2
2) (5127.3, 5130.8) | 13.7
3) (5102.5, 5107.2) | 15.2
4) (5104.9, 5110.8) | 15.2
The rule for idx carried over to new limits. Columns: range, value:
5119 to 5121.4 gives 14.39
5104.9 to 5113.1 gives 15.33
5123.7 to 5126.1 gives 14.29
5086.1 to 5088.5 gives 13.45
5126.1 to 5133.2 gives 14.23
